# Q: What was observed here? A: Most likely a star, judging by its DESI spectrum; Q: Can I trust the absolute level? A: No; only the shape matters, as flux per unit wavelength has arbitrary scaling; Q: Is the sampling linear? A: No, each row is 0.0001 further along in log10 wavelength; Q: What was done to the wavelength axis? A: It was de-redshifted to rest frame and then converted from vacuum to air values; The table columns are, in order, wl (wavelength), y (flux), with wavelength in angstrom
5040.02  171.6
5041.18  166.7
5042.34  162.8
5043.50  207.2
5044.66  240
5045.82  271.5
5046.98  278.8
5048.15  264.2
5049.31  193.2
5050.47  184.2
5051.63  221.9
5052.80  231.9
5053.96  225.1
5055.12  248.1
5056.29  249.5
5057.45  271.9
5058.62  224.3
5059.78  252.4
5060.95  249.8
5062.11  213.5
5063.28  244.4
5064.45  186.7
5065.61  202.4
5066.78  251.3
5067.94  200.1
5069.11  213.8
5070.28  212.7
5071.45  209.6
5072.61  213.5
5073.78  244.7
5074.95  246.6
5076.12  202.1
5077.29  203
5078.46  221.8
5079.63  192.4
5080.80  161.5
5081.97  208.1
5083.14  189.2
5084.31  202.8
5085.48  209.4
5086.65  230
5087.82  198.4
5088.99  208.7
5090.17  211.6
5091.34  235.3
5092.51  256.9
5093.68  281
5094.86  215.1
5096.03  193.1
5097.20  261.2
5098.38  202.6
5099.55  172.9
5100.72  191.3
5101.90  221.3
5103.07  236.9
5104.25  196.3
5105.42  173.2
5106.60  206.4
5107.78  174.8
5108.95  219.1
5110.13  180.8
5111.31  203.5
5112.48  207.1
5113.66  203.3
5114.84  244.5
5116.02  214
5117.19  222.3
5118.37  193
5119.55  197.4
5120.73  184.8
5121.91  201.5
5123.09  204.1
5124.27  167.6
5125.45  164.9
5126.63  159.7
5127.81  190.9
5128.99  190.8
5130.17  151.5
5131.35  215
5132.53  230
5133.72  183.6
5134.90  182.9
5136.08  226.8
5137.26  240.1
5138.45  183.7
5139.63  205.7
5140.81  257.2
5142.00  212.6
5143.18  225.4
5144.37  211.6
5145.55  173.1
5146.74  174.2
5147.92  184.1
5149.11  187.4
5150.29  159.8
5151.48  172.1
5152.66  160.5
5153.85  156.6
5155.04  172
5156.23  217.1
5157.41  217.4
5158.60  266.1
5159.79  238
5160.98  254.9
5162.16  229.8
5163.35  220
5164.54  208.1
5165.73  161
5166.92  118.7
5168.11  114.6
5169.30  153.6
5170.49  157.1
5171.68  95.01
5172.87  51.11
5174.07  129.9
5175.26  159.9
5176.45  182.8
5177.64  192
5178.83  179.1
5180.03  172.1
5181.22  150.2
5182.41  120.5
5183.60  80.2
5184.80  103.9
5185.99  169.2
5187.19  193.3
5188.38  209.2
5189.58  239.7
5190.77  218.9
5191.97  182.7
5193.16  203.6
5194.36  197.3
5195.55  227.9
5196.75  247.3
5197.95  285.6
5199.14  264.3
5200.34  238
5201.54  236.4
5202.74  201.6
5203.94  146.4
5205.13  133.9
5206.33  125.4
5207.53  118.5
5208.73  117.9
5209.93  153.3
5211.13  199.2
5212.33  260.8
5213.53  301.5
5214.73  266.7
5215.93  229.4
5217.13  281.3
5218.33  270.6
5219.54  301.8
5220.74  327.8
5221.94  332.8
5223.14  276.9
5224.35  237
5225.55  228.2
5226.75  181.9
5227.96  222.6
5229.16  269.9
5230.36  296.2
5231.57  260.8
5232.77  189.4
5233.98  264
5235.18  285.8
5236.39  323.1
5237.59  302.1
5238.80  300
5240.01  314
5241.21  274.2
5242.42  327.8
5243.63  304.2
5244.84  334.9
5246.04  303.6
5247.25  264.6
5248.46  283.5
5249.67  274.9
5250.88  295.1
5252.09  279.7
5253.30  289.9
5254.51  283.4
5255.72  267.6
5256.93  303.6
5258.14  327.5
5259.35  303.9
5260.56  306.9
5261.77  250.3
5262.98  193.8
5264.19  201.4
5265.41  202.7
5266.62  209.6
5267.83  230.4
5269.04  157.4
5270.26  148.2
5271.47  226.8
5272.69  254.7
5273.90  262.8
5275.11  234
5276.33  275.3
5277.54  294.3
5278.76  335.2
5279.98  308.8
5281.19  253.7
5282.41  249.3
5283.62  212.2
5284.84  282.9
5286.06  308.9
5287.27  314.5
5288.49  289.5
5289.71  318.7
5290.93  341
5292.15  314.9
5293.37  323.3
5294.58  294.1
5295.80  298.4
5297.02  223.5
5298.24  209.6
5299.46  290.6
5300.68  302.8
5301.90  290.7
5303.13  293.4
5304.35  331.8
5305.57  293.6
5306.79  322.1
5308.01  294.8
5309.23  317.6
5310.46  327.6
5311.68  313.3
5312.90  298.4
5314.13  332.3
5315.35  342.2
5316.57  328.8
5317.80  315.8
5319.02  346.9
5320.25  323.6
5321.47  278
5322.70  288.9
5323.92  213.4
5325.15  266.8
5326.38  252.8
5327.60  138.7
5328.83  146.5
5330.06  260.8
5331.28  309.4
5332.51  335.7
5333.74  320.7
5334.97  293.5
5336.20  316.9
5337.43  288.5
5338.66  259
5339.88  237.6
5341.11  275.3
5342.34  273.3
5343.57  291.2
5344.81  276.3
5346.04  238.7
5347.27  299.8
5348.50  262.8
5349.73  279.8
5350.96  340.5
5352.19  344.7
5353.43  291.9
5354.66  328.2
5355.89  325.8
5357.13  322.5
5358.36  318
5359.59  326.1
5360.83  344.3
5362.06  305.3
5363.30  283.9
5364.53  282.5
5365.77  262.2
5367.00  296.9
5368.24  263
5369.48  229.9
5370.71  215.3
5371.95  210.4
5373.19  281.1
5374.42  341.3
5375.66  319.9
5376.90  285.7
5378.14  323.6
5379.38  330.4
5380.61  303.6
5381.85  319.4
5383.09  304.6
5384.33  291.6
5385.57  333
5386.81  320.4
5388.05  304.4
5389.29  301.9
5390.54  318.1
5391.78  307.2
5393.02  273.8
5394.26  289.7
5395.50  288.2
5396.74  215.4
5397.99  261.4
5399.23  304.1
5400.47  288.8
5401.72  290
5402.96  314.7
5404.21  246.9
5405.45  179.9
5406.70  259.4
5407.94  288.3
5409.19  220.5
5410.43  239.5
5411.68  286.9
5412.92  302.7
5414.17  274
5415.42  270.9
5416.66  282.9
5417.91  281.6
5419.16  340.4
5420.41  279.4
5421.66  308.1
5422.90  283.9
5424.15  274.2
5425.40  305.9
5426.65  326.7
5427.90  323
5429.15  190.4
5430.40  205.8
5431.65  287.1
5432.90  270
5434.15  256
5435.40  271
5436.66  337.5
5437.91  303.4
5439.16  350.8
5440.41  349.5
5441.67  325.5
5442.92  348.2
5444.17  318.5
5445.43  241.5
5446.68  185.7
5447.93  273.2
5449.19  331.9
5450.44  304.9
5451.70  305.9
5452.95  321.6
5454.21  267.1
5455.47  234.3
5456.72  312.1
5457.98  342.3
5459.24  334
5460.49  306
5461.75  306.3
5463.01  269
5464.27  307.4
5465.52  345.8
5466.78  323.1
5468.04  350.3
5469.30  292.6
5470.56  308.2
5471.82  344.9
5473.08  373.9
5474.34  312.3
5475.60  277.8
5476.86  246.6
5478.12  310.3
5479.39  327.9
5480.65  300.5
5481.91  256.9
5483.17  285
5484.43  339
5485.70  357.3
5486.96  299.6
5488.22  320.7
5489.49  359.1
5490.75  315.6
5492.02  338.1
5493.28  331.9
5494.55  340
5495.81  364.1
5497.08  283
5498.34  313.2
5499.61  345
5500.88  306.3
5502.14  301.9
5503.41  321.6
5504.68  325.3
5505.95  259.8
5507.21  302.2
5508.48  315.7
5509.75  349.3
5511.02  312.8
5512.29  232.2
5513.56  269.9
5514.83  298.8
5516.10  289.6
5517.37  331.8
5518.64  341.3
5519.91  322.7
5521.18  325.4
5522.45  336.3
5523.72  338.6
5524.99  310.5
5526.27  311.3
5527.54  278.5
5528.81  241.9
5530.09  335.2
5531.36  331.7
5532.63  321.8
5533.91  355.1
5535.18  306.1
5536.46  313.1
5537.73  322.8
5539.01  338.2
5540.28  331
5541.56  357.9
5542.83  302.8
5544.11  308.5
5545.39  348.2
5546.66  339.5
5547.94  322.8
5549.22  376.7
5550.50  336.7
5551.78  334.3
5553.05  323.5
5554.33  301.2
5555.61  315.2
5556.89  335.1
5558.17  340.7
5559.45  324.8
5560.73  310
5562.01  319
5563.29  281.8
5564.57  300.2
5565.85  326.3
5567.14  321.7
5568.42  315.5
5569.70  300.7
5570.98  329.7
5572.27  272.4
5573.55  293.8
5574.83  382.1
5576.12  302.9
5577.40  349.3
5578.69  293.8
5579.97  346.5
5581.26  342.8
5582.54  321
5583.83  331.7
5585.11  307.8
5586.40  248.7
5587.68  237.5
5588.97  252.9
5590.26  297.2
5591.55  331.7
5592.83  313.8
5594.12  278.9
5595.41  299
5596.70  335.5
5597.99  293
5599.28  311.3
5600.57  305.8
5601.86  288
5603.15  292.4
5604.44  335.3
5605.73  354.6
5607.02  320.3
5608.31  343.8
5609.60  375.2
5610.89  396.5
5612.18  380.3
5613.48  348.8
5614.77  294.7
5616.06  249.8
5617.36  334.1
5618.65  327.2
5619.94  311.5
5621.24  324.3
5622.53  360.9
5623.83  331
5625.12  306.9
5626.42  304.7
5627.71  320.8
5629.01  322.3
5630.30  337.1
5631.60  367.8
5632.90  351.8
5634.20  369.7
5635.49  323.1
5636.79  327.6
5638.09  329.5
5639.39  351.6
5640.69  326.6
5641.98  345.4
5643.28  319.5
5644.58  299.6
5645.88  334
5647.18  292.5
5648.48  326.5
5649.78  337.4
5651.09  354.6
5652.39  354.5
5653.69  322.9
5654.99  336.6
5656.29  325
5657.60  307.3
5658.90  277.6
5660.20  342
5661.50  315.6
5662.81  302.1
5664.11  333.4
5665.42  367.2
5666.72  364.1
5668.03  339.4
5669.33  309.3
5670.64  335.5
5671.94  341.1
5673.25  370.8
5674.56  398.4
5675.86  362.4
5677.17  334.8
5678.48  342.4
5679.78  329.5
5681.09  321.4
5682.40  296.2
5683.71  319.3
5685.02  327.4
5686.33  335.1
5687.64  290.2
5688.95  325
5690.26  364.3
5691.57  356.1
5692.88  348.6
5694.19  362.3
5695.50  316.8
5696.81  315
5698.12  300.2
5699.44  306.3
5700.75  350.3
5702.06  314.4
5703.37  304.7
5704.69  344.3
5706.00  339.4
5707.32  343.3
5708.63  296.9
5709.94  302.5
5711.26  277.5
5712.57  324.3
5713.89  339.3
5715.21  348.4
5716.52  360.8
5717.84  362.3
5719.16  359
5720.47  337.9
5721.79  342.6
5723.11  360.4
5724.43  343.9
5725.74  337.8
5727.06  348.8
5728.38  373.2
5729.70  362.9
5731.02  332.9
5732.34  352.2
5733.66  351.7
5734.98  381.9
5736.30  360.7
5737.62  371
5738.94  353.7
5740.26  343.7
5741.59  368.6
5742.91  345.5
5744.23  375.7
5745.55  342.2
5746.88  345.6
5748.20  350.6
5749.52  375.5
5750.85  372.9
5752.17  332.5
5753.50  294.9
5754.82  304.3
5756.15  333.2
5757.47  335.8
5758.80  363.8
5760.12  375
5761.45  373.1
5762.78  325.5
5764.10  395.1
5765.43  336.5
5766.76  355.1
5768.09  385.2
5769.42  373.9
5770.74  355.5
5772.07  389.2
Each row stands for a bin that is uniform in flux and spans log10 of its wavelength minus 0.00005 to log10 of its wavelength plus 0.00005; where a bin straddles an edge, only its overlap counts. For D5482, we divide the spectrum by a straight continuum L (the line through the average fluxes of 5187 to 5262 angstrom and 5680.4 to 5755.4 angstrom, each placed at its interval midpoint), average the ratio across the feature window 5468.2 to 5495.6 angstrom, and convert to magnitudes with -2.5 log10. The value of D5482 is -0.07 mag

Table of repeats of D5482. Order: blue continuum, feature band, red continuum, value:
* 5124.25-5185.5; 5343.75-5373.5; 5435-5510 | -0.098 mag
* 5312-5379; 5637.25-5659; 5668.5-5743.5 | 0.013 mag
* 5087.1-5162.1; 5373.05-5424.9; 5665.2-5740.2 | -0.081 mag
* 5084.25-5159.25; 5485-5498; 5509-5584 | -0.089 mag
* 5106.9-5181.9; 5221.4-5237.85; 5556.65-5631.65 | -0.222 mag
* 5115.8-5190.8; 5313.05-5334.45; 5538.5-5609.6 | -0.190 mag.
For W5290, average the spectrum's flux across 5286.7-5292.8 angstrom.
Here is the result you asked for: 315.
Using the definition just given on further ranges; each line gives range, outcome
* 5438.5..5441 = 350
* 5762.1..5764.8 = 360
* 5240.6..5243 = 301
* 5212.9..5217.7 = 270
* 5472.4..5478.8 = 304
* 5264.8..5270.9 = 190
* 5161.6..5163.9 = 225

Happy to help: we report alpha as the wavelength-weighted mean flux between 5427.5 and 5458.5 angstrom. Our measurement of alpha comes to 290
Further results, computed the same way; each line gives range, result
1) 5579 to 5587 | 316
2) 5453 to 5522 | 312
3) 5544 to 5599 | 315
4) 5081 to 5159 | 203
